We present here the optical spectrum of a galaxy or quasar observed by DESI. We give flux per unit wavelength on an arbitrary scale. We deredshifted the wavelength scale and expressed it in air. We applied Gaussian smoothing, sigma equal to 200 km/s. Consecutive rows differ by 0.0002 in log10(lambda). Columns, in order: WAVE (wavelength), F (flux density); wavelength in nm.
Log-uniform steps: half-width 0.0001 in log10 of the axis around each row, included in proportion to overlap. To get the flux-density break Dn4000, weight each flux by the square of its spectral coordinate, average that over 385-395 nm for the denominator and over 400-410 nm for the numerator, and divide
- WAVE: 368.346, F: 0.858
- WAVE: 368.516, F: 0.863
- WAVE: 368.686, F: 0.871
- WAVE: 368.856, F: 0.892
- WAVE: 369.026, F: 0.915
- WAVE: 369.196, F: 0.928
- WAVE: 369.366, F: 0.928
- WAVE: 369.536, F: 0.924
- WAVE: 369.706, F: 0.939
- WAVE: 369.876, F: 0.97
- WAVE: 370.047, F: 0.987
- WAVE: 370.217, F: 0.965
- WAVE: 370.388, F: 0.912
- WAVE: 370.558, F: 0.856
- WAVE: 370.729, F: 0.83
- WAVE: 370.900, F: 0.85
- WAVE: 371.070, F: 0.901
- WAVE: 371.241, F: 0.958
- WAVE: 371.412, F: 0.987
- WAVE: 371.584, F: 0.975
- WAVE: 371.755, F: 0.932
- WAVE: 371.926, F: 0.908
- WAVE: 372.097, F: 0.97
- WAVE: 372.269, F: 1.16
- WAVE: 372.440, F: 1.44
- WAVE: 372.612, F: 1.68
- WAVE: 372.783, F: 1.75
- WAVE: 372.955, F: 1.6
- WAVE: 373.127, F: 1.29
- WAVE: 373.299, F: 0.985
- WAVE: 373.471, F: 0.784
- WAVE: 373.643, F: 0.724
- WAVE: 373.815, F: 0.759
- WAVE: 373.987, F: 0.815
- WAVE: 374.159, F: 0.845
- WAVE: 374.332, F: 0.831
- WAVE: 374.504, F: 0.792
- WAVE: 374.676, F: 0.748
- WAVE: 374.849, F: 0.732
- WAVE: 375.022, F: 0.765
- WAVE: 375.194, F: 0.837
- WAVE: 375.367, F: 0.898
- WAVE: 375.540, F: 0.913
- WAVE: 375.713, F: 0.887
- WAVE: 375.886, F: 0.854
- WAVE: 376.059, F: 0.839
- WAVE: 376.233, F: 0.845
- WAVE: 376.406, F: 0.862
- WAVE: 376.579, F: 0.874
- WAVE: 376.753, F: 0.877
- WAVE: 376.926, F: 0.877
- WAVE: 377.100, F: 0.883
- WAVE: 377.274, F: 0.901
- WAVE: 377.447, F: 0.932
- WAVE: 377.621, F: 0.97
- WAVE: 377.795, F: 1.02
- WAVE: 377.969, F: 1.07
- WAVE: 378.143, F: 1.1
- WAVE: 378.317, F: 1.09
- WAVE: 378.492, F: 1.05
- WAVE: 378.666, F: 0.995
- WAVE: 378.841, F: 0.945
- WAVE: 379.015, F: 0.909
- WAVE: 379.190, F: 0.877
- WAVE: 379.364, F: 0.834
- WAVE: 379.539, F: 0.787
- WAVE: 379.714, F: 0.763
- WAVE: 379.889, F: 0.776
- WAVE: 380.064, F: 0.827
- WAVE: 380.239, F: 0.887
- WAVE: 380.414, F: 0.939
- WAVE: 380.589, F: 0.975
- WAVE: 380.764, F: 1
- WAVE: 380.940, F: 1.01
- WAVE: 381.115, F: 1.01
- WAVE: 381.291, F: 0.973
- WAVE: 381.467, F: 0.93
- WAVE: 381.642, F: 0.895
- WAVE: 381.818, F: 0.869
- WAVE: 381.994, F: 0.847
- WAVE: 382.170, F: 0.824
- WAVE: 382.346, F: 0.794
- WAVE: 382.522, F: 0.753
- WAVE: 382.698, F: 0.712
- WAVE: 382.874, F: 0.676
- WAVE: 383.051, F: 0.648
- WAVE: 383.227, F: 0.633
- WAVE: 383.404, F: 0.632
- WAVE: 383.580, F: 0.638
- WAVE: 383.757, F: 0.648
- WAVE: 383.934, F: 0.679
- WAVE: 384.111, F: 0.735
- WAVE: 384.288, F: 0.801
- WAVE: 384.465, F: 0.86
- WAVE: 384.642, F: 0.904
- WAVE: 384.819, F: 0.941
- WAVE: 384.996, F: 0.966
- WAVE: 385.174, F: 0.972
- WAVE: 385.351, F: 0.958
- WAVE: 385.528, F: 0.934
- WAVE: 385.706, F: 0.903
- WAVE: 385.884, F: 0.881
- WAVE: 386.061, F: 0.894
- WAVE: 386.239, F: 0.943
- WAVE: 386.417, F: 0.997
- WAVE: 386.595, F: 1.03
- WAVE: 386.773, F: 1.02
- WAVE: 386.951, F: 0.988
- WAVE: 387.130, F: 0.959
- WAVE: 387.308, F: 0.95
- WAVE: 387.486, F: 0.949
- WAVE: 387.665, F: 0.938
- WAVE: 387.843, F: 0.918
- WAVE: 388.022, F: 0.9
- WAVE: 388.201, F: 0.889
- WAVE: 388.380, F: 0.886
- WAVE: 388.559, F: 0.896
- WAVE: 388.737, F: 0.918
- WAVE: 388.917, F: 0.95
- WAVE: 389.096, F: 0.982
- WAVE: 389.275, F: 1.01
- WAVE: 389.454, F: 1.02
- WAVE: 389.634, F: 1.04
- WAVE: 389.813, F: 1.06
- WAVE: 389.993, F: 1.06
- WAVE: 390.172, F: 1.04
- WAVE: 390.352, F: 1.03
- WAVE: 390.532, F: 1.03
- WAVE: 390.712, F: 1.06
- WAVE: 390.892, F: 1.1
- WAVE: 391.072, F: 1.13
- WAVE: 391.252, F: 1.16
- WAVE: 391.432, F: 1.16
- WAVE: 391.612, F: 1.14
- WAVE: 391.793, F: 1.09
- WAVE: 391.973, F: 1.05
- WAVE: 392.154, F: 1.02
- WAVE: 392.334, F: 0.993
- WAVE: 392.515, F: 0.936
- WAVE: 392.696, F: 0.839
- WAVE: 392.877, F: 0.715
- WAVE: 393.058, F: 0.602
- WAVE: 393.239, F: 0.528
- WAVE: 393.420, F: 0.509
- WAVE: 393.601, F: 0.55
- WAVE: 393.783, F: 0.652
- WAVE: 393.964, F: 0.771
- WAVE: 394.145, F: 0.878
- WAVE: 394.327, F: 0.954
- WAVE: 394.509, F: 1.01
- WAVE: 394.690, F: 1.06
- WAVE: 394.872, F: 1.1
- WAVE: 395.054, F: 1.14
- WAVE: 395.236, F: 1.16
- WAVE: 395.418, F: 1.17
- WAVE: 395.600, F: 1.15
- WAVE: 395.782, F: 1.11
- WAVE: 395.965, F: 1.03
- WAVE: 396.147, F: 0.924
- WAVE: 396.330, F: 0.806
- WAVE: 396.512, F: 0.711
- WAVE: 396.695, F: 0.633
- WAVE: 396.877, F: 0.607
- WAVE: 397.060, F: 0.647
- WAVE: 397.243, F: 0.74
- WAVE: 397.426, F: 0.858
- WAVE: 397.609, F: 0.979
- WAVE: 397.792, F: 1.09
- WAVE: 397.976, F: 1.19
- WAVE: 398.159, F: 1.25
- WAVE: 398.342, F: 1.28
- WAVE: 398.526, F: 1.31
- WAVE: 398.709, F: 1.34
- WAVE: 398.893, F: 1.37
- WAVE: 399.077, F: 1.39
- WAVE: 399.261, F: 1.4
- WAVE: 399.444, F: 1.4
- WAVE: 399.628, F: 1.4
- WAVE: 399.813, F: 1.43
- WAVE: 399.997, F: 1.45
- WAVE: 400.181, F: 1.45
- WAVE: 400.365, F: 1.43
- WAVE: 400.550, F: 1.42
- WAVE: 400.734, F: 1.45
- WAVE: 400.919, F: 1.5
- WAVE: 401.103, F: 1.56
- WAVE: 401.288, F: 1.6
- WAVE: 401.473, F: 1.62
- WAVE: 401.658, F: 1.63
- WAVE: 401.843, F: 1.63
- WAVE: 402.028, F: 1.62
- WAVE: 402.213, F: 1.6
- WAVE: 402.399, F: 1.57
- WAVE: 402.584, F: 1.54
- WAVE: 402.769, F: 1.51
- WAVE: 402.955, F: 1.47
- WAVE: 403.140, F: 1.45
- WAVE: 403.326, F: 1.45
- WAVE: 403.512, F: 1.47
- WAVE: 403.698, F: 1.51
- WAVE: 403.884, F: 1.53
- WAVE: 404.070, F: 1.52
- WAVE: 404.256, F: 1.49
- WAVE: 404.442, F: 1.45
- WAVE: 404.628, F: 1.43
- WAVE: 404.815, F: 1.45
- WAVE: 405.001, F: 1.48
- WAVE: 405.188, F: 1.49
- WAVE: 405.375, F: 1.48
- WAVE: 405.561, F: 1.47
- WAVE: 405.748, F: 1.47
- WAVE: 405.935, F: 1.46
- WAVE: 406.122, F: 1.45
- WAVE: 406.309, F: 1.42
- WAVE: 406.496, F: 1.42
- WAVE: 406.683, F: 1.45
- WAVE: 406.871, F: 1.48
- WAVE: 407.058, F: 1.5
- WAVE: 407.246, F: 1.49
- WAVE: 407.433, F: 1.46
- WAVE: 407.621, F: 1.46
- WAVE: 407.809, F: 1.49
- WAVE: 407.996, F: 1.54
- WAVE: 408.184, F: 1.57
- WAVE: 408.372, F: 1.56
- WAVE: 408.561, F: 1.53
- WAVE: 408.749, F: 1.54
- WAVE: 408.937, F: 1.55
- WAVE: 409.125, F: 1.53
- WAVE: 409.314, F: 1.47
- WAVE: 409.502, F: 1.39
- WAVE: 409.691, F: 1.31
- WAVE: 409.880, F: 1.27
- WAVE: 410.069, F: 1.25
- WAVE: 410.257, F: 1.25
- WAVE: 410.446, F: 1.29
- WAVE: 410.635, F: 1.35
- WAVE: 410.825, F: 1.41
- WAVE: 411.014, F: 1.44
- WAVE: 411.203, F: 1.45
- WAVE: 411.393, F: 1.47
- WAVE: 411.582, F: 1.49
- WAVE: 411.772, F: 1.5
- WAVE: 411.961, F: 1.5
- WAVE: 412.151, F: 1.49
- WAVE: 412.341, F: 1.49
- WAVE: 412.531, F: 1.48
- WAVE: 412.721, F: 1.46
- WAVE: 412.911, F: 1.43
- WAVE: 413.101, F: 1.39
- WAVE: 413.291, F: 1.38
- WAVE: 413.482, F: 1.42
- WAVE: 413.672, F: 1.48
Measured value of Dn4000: 1.7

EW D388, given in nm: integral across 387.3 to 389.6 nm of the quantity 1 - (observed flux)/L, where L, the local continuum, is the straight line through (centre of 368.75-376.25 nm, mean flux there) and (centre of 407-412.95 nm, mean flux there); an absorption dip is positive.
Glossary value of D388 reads 0.45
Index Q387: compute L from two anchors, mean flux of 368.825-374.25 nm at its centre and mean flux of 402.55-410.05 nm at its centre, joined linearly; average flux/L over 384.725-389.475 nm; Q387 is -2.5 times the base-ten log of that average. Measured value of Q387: 0.27 mag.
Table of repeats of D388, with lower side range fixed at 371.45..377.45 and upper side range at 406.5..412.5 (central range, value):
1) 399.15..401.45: -0.24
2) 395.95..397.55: 0.64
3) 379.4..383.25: 0.78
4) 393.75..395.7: 0.36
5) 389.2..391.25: 0.22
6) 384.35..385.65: 0.21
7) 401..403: -0.35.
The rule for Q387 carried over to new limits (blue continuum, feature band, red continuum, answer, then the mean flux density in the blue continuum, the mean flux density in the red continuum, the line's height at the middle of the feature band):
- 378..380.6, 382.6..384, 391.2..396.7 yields 0.36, 0.918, 0.924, 0.92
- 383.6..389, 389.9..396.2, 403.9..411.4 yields 0.11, 0.903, 1.45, 1.08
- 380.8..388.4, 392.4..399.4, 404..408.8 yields 0.23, 0.868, 1.48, 1.19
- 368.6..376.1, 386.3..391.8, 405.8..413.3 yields 0.17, 0.963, 1.45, 1.18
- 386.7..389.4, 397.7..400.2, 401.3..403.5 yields 0.06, 0.944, 1.55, 1.41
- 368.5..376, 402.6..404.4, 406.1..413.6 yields -0.10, 0.963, 1.45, 1.36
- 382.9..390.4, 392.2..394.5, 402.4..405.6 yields 0.43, 0.903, 1.48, 1.13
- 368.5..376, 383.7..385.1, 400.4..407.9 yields 0.38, 0.963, 1.5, 1.17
